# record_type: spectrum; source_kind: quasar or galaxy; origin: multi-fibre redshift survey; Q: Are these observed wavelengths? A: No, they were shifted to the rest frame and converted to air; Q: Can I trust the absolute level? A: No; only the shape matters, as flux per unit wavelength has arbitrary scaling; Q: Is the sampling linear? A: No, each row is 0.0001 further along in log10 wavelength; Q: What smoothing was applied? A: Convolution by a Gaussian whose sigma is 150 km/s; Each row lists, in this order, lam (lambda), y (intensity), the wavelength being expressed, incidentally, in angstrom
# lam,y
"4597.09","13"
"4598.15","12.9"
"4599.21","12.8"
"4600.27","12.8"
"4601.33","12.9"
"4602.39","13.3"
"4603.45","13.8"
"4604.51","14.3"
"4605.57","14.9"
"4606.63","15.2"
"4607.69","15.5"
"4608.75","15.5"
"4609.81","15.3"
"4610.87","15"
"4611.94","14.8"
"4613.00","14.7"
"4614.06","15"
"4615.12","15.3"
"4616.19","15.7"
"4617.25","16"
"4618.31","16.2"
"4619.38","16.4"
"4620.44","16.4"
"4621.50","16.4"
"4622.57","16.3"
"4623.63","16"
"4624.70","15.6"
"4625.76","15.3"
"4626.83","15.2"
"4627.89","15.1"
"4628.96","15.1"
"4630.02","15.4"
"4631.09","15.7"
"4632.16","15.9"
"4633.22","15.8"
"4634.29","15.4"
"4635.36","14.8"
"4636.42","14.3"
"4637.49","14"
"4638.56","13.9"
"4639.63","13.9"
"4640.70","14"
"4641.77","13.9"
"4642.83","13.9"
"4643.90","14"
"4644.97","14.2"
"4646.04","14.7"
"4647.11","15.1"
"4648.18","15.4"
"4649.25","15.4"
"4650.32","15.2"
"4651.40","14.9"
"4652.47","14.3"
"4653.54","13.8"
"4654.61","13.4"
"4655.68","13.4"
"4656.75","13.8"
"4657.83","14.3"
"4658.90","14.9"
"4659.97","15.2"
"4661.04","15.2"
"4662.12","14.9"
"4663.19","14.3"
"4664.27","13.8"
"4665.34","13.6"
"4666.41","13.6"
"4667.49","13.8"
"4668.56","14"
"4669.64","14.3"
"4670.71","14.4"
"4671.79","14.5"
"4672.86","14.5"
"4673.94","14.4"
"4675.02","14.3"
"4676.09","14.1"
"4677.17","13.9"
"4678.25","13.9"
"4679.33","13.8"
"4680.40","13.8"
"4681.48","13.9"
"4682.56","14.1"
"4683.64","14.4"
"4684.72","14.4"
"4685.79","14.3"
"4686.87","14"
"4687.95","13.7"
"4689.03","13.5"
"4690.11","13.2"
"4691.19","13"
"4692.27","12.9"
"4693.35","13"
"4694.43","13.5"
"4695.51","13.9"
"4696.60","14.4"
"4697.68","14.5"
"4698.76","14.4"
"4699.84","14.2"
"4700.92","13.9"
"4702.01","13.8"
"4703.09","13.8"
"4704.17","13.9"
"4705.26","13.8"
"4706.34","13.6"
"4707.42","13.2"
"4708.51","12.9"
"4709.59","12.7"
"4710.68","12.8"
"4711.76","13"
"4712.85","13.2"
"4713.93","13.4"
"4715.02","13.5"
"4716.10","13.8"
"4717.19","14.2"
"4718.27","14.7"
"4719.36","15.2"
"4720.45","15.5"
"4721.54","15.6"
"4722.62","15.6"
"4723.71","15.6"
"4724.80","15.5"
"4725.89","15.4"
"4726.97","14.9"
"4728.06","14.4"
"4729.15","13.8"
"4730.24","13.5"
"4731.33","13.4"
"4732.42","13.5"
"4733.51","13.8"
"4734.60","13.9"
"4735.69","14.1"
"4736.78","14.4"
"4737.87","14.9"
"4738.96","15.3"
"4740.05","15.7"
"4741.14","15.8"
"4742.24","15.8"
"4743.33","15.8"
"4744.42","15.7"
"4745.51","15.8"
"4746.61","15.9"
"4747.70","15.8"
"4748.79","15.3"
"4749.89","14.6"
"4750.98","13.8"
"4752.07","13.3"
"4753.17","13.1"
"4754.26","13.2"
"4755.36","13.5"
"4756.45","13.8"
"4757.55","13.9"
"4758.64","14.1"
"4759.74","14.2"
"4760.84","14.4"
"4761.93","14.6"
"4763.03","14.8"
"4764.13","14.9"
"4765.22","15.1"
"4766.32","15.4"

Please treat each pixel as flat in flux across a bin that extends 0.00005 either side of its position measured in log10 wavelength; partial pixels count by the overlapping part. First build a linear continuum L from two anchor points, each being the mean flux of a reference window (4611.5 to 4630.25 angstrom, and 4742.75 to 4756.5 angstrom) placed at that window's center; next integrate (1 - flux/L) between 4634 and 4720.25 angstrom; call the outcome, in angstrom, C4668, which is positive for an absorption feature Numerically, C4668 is 6.5 angstrom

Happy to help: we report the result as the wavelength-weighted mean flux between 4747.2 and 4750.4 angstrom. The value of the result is 15.2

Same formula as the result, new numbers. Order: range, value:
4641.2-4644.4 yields 14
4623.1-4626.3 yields 15.6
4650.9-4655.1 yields 14.1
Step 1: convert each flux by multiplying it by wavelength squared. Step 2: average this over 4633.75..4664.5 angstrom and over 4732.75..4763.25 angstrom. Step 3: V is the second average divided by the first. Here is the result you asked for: 1.06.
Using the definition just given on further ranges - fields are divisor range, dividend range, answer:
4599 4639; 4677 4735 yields 0.96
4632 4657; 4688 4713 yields 0.96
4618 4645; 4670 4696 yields 0.94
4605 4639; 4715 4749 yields 1.02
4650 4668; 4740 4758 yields 1.07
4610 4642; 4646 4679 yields 0.96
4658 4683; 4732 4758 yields 1.06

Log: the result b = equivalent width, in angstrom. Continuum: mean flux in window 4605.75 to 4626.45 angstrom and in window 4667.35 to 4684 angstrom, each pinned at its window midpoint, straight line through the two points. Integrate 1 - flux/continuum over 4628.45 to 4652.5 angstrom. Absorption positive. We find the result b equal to 0.4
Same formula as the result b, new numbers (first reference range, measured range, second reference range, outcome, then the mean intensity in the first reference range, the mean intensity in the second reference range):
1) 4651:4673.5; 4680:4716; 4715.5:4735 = 1.9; 14.2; 14.6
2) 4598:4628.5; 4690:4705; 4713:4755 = 1.0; 15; 14.7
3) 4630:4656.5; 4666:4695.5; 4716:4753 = 1.6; 14.6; 14.8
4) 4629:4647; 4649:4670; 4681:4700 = 0.0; 14.6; 13.8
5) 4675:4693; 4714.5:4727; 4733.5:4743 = -0.3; 13.8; 14.9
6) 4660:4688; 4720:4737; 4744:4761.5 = -0.3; 14.2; 14.4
